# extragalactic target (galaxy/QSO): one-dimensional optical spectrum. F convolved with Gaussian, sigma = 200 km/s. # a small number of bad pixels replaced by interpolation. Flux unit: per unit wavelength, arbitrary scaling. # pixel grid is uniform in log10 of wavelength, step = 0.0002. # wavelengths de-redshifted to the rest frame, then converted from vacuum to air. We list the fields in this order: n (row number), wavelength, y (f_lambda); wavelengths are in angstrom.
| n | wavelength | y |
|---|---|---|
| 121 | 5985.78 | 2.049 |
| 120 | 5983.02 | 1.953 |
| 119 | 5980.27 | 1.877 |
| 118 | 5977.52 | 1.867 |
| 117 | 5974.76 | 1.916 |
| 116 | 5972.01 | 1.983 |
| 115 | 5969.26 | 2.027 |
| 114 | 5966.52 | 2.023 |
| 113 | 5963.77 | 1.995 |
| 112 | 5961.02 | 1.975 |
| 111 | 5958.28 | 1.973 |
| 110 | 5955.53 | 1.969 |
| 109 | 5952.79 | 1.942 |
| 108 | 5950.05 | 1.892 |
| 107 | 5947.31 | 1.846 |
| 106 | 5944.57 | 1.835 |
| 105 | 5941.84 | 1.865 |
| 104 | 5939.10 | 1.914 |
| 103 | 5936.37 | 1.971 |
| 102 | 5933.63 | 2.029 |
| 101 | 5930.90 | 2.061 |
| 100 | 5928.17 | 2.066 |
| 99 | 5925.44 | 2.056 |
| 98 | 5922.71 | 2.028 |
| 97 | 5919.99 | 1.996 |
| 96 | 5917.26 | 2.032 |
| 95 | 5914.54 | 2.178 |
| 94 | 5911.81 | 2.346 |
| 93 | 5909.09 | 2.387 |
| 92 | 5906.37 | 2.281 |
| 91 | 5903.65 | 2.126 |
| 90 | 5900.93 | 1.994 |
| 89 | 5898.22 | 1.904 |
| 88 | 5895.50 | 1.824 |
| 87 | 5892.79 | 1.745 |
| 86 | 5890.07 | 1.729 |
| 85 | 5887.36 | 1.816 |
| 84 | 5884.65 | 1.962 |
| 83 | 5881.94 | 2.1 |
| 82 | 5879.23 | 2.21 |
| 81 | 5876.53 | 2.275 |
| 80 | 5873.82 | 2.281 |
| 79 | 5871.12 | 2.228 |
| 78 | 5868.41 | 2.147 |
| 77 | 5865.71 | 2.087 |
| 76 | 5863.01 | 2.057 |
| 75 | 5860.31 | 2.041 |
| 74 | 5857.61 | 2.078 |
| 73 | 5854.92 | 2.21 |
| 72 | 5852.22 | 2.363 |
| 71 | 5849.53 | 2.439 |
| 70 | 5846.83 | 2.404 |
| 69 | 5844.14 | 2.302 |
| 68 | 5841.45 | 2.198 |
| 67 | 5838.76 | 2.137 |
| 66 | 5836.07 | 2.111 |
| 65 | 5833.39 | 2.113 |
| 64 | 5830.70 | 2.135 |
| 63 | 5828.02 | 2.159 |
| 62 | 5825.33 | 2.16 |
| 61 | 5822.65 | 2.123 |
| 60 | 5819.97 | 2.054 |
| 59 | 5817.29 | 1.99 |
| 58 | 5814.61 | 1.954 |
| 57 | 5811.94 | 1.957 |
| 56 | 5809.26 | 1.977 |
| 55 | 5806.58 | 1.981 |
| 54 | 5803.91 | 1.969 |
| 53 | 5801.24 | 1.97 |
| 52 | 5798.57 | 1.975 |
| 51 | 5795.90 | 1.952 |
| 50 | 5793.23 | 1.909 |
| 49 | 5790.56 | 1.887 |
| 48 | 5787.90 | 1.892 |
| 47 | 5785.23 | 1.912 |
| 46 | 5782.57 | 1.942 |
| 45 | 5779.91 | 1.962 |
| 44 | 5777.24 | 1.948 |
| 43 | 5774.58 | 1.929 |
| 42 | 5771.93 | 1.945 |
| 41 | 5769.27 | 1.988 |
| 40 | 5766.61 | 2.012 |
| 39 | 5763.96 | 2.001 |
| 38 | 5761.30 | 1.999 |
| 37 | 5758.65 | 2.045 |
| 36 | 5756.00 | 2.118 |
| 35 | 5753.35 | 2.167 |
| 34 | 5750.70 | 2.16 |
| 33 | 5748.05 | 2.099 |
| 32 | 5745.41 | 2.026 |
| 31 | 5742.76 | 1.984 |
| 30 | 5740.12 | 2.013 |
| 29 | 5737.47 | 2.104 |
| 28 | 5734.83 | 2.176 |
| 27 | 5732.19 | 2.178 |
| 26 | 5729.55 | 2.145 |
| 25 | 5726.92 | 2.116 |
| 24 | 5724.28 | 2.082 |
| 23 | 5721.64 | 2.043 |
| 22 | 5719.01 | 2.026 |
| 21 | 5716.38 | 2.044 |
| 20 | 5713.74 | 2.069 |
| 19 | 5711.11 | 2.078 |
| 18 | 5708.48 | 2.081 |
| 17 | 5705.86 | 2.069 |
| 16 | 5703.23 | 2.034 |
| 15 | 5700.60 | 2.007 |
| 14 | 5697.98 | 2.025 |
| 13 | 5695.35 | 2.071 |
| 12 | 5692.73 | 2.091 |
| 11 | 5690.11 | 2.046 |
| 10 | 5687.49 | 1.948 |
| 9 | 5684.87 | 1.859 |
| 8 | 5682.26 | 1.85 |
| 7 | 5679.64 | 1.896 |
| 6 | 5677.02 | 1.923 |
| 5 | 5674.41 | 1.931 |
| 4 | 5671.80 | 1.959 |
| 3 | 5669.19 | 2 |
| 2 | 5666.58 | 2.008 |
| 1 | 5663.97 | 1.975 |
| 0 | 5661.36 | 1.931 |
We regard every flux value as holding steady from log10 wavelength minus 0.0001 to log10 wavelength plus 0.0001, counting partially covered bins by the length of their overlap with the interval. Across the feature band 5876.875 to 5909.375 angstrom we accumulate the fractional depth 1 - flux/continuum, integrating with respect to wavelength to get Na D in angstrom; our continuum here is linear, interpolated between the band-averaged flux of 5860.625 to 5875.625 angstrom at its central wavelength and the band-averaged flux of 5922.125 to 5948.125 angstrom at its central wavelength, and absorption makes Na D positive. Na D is 1.3 angstrom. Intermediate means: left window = 2.15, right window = 1.97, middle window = 2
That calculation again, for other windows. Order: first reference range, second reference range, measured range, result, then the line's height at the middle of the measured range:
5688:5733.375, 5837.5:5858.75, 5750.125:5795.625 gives 3.65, 2.16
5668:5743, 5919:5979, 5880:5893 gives 0.56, 1.98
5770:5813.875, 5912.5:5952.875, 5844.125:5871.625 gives -3.42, 1.97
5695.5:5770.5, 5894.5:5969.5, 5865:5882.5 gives -1.41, 2.03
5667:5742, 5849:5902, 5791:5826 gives 1.06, 2.05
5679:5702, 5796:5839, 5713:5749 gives -1.42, 2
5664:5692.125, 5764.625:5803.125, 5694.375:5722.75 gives -1.49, 1.95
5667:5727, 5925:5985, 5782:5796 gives 0.55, 1.99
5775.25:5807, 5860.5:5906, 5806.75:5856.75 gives -4.21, 1.98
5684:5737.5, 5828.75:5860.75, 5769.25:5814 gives 4.34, 2.15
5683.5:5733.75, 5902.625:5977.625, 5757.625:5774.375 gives 0.44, 2.05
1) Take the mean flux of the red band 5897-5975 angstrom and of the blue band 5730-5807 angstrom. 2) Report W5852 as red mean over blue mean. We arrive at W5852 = 1.0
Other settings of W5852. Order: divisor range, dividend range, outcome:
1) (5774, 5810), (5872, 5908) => 1.04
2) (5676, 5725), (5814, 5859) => 1.08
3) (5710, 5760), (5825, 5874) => 1.05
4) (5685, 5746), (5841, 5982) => 1.00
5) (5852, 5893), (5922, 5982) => 0.94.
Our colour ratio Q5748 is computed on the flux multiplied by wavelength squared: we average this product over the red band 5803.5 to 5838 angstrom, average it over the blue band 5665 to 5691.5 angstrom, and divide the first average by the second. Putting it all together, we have 1.1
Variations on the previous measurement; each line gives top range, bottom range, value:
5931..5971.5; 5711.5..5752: 1.01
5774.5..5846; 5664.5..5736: 1.04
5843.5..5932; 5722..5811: 1.09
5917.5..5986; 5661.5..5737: 1.06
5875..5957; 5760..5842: 1.04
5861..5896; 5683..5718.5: 1.07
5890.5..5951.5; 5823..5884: 0.94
